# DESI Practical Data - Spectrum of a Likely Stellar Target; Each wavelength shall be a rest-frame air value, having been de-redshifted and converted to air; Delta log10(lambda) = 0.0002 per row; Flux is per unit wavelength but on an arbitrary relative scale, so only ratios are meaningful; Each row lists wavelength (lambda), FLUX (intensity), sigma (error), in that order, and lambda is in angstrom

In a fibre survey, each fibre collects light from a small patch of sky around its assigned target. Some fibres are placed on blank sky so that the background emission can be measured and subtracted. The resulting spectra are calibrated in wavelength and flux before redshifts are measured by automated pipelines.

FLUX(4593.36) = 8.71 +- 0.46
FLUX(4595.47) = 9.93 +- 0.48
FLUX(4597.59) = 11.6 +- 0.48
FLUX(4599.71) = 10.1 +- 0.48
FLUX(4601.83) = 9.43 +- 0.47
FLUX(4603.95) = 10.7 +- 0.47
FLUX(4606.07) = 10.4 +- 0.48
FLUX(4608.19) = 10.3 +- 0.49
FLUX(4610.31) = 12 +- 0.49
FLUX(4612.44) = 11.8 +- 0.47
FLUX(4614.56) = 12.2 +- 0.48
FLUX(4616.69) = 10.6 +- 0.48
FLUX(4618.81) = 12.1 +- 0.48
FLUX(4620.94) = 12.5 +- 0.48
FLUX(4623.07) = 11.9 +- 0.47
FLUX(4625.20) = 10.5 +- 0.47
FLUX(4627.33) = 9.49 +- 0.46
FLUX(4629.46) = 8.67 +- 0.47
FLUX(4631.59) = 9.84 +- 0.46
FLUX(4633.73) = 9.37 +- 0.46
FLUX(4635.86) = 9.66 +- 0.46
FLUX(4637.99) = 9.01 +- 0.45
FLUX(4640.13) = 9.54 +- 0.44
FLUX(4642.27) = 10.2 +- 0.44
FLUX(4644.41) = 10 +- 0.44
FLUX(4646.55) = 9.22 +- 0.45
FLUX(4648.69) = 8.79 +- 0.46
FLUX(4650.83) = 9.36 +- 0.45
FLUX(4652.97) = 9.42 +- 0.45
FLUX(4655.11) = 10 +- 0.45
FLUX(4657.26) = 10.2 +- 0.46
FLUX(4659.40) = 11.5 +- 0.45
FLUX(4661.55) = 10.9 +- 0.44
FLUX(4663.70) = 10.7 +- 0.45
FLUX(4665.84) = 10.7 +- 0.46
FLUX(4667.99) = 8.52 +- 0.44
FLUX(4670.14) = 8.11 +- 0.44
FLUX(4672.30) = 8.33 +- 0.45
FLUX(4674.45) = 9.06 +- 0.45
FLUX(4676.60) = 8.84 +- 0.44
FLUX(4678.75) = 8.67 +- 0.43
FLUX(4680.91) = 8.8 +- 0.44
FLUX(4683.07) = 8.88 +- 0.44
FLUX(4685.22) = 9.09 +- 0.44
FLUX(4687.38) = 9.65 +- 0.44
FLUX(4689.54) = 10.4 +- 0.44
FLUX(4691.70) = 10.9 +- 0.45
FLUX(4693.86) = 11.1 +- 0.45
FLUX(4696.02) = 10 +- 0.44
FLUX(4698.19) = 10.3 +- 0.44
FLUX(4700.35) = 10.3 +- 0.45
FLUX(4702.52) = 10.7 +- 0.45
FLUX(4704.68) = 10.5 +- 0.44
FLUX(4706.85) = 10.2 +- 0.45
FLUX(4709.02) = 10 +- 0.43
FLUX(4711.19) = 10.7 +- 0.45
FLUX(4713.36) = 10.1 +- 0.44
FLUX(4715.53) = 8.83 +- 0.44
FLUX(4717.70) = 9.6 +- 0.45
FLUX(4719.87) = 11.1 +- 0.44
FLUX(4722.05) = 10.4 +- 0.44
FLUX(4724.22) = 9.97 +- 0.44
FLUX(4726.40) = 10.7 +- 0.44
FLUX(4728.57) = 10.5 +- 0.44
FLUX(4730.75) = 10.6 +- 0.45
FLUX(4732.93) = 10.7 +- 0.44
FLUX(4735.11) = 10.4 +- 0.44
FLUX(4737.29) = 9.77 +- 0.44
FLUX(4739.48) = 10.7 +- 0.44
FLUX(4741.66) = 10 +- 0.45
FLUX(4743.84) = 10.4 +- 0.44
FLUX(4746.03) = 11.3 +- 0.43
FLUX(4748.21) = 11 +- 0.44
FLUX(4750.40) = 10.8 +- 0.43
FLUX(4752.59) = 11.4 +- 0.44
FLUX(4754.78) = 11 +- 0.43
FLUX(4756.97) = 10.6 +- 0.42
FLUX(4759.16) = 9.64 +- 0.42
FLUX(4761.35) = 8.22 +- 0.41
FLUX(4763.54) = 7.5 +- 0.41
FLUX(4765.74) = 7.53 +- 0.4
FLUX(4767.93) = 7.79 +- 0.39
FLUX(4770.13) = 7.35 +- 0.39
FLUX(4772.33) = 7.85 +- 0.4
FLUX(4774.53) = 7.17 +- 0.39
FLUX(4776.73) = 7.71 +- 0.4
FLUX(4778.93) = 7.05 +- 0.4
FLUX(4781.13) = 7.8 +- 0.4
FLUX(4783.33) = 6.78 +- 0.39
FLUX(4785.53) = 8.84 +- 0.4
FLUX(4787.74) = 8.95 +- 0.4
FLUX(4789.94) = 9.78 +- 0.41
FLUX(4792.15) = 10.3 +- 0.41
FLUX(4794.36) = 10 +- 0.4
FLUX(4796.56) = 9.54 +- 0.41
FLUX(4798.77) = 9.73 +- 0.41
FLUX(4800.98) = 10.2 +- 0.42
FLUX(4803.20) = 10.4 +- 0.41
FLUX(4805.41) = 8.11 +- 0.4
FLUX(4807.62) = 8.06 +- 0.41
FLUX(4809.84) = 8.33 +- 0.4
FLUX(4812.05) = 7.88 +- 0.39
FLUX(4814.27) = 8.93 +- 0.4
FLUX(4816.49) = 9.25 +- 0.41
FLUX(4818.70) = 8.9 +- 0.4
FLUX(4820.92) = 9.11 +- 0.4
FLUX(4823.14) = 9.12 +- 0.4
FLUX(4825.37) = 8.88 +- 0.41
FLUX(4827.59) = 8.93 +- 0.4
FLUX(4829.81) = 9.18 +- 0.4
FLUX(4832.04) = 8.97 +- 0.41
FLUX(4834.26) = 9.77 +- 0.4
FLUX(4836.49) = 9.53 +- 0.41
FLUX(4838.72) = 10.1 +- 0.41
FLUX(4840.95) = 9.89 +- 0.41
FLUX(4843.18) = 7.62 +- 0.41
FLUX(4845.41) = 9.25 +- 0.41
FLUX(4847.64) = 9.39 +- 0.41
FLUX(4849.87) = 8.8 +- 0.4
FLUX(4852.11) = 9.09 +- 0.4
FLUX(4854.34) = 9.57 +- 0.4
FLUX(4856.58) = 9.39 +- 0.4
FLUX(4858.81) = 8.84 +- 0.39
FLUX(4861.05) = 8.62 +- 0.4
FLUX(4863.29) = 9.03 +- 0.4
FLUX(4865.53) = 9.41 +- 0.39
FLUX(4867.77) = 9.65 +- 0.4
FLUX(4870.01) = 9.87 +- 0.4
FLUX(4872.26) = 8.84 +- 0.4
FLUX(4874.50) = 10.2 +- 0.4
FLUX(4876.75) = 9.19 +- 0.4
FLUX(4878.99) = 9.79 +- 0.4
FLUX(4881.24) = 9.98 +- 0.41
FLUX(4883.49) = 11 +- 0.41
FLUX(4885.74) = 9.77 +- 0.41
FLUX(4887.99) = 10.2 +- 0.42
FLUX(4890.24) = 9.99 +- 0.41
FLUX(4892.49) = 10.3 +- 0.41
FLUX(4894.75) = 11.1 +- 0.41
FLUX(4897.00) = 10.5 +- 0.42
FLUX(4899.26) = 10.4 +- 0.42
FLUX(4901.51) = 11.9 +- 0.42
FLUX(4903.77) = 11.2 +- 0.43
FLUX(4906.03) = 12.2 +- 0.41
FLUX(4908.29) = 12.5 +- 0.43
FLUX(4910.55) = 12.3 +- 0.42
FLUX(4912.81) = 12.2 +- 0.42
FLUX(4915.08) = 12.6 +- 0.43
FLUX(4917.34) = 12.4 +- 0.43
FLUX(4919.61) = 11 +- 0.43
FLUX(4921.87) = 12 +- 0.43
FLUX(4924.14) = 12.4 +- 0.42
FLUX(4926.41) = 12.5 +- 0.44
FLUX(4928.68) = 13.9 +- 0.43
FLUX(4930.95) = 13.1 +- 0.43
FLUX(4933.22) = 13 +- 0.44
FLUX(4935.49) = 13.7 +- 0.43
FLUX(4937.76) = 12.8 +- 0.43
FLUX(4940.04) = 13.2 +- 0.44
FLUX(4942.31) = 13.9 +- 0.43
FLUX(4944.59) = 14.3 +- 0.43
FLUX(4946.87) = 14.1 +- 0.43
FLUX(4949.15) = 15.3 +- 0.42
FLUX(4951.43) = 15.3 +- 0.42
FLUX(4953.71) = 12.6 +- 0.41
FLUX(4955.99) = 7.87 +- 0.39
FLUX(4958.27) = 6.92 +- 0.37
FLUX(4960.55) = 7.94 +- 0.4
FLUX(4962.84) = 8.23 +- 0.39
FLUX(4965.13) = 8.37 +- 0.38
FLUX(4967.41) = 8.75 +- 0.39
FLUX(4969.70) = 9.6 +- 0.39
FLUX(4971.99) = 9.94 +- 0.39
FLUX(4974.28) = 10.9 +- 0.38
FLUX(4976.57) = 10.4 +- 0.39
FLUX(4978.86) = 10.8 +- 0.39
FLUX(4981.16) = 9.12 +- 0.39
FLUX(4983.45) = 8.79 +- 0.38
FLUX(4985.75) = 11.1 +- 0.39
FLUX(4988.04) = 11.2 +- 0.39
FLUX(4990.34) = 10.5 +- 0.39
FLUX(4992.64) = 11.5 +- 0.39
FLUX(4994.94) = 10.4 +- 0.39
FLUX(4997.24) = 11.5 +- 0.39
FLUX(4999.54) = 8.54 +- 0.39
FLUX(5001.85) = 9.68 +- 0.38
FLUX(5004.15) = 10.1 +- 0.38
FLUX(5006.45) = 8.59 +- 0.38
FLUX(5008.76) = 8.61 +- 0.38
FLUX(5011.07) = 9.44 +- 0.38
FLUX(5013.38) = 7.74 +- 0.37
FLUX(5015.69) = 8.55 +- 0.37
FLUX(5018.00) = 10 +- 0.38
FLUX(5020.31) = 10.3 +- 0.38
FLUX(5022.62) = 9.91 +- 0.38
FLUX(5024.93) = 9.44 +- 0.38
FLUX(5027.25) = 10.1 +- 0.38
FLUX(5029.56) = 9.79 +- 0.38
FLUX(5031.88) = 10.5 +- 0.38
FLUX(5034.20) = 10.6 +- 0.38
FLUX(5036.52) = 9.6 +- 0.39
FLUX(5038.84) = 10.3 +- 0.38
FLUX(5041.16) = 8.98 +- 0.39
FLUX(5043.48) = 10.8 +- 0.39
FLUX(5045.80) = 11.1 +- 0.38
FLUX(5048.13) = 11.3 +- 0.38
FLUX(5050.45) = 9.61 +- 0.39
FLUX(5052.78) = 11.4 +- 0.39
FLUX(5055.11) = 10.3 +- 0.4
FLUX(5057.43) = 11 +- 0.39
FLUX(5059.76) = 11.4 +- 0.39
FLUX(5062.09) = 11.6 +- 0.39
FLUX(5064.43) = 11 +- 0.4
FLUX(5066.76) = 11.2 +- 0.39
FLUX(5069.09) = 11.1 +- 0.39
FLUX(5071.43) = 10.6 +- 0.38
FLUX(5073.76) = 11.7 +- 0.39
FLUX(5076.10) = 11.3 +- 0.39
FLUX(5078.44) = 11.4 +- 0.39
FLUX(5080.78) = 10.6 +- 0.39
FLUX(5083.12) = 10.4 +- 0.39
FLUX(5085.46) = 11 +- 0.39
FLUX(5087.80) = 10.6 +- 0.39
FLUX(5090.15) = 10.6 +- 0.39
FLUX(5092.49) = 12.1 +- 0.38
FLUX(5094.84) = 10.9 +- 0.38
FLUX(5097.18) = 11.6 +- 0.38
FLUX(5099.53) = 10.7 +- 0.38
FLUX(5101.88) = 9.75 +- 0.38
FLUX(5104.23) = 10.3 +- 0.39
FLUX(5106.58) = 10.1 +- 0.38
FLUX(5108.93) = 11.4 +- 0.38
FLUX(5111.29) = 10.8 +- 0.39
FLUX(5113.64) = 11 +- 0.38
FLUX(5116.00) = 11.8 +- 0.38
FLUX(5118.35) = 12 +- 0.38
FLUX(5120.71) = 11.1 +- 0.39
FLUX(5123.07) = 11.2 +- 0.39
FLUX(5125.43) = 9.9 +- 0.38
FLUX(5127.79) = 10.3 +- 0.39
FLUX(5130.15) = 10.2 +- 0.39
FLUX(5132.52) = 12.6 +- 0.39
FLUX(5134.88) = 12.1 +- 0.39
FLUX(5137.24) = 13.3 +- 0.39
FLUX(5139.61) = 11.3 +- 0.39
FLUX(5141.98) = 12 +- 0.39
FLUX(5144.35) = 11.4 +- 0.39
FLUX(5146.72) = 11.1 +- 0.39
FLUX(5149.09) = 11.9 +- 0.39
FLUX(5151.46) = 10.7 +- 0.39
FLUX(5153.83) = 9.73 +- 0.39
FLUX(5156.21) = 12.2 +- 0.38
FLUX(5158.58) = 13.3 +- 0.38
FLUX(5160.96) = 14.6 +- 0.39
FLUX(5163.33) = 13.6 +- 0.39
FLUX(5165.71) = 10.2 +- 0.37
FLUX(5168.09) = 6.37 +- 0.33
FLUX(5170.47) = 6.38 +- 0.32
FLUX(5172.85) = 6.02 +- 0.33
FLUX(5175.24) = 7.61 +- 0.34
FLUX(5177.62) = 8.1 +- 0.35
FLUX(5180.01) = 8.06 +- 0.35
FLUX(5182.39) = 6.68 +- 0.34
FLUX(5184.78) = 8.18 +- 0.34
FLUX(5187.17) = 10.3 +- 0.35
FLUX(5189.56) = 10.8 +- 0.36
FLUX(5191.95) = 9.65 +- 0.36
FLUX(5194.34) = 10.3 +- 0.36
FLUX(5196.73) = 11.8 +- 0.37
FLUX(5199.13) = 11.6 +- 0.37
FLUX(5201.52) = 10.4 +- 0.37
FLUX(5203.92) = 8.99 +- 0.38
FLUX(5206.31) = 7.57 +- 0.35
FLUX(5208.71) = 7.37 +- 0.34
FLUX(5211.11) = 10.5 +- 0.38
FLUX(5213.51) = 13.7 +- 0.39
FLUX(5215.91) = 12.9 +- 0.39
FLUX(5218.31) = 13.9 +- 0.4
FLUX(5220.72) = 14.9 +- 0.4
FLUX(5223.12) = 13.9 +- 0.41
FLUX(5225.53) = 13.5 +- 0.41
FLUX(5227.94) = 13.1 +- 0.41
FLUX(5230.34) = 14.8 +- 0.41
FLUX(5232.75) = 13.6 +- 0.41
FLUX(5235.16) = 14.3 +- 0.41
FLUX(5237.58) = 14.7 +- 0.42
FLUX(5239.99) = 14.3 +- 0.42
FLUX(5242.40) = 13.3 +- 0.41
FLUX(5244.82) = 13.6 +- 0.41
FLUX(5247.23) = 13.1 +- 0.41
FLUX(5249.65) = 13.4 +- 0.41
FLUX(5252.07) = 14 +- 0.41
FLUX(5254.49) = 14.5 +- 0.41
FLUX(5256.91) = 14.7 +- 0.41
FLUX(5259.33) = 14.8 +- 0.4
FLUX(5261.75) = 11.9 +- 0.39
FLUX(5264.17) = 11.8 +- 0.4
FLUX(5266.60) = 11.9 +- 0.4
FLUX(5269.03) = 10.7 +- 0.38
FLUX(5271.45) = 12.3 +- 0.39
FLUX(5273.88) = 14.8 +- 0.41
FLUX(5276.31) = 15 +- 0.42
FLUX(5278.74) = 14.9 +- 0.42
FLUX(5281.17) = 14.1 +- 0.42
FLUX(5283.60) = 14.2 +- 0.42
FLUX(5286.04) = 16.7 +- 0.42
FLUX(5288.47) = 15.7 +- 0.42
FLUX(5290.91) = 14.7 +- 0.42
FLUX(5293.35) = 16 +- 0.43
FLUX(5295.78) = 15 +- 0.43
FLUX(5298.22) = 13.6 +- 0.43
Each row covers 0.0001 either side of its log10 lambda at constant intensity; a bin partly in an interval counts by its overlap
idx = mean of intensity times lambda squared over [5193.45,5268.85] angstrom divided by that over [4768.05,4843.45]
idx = 1.7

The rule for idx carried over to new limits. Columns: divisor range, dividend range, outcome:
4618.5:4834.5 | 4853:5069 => 1.23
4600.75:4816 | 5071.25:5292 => 1.46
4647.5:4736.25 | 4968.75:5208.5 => 1.23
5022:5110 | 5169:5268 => 1.15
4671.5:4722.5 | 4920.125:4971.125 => 1.32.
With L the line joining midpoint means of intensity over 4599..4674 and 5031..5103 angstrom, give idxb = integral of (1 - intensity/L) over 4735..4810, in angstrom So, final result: 8.5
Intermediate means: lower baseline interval 10.2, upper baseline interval 10.8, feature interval 9.19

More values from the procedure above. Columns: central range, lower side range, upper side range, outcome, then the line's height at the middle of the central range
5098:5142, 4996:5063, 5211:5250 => 2.1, 11.7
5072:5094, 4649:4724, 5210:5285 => 2.5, 12.5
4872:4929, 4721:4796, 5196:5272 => -4.1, 10.4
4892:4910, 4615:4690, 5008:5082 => -2.1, 10.2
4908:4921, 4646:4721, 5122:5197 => -2.7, 10.1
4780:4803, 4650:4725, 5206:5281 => 2.8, 10.5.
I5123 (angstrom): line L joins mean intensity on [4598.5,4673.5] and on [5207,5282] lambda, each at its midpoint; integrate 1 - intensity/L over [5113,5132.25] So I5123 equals 2.5 angstrom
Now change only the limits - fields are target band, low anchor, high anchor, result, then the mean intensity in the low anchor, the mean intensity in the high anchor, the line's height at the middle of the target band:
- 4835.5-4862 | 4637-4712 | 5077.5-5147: 2.9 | 9.79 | 11.1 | 10.3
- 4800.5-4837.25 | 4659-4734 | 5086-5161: 4.7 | 9.97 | 11.3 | 10.3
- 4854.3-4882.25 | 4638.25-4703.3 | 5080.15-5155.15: 2.5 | 9.72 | 11.1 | 10.3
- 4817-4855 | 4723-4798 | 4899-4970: 4.7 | 9.4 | 11.9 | 10.5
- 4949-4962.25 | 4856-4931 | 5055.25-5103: 0.4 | 10.8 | 11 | 10.9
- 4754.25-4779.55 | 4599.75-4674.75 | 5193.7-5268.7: 5.8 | 10.2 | 12.7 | 10.7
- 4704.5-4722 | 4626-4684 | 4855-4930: -0.6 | 9.48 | 10.8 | 9.79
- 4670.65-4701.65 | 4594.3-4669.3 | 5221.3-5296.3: 3.1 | 10.3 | 14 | 10.6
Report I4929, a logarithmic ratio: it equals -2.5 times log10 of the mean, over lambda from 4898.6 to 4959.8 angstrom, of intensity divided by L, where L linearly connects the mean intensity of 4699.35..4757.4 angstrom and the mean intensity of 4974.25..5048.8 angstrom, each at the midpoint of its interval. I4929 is -0.222 mag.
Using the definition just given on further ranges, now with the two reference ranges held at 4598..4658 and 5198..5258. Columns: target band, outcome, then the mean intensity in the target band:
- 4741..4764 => 0.06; 10.2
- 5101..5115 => 0.16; 10.6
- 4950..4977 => 0.19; 9.78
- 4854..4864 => 0.24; 9.06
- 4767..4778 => 0.40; 7.56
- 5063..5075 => 0.10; 11.1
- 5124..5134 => 0.15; 10.8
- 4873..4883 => 0.15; 9.83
